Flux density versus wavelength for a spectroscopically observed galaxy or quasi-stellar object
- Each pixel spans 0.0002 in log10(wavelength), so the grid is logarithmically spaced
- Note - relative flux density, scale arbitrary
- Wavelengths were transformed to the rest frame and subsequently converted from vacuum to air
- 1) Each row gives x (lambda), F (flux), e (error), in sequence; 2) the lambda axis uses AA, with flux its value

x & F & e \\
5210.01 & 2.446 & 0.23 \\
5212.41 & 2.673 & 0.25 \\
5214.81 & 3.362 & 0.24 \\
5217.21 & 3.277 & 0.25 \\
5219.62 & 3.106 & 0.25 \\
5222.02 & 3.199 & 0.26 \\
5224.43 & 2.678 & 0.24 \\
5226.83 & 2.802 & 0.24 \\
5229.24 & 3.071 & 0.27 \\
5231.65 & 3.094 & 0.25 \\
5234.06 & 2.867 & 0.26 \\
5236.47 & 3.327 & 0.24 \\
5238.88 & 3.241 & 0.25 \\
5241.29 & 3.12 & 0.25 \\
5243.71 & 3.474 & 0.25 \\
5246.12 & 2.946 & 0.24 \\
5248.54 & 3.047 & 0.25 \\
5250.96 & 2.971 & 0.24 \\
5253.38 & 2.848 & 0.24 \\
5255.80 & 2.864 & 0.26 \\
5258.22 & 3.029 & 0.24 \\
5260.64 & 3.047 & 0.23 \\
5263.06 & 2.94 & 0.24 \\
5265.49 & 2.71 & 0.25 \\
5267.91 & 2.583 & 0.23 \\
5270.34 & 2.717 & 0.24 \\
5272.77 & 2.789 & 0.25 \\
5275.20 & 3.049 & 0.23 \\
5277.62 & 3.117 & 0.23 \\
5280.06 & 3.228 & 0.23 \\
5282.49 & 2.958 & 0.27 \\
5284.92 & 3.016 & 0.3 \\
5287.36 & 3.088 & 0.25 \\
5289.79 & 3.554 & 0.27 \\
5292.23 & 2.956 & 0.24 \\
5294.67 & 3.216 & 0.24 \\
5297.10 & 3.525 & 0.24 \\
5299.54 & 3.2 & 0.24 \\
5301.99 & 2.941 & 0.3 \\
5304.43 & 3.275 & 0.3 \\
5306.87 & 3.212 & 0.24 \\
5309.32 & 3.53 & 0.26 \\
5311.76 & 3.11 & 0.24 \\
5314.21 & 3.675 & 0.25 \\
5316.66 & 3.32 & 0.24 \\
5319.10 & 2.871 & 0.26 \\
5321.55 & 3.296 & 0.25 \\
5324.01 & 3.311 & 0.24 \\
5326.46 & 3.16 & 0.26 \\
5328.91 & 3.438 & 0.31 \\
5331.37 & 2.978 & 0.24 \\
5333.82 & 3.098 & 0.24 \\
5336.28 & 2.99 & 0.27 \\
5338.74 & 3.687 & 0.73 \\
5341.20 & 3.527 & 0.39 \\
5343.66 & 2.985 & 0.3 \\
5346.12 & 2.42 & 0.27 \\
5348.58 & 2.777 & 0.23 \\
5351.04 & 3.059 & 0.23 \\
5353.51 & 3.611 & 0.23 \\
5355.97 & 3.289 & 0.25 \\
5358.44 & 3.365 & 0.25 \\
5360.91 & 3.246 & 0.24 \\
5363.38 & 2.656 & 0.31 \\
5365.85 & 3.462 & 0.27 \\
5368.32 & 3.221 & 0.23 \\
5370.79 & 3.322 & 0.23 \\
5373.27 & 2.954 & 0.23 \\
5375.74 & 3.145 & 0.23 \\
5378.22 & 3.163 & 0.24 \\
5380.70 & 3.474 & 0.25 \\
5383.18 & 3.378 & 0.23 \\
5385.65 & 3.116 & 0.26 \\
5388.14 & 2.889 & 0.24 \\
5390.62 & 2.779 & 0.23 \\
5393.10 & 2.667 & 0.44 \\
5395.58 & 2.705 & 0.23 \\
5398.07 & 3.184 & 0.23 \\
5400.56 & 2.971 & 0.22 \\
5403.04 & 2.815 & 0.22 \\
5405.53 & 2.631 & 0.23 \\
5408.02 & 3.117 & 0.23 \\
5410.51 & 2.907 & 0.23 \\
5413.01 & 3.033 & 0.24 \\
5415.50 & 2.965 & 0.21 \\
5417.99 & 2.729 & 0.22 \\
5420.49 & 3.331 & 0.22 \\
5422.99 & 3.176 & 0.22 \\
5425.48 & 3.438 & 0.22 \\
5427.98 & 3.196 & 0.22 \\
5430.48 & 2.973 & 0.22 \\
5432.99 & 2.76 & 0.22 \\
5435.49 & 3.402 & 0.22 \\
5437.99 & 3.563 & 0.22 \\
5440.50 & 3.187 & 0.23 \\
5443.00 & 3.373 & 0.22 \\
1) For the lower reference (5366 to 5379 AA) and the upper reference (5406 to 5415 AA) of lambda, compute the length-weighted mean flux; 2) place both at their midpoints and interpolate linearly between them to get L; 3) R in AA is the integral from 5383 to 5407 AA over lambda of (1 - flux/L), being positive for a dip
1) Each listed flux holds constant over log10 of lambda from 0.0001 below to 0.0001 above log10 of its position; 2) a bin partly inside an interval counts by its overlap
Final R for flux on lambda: 1.3 AA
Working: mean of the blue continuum 3.19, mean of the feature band 2.9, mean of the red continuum 2.98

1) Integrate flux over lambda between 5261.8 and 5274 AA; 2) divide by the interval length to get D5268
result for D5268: 2.75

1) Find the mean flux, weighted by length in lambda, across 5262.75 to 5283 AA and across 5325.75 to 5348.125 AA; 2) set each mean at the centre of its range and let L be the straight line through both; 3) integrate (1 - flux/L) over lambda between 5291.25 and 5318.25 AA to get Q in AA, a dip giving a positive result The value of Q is -2.3 AA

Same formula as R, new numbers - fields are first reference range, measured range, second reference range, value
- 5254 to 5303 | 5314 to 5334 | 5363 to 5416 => -1.3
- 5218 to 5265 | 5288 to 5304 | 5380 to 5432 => -1.1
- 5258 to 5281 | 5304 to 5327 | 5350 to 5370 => -1.5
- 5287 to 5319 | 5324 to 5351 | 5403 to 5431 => 0.7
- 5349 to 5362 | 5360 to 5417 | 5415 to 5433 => 2.9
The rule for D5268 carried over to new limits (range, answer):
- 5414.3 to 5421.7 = 3.01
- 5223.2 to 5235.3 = 2.9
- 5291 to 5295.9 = 3.09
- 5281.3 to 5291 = 3.16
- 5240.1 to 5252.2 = 3.11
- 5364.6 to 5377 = 3.22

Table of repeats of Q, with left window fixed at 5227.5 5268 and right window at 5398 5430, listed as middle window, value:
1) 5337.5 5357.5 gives -0.96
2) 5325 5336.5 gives -0.47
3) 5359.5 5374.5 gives -0.58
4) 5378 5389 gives -0.69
